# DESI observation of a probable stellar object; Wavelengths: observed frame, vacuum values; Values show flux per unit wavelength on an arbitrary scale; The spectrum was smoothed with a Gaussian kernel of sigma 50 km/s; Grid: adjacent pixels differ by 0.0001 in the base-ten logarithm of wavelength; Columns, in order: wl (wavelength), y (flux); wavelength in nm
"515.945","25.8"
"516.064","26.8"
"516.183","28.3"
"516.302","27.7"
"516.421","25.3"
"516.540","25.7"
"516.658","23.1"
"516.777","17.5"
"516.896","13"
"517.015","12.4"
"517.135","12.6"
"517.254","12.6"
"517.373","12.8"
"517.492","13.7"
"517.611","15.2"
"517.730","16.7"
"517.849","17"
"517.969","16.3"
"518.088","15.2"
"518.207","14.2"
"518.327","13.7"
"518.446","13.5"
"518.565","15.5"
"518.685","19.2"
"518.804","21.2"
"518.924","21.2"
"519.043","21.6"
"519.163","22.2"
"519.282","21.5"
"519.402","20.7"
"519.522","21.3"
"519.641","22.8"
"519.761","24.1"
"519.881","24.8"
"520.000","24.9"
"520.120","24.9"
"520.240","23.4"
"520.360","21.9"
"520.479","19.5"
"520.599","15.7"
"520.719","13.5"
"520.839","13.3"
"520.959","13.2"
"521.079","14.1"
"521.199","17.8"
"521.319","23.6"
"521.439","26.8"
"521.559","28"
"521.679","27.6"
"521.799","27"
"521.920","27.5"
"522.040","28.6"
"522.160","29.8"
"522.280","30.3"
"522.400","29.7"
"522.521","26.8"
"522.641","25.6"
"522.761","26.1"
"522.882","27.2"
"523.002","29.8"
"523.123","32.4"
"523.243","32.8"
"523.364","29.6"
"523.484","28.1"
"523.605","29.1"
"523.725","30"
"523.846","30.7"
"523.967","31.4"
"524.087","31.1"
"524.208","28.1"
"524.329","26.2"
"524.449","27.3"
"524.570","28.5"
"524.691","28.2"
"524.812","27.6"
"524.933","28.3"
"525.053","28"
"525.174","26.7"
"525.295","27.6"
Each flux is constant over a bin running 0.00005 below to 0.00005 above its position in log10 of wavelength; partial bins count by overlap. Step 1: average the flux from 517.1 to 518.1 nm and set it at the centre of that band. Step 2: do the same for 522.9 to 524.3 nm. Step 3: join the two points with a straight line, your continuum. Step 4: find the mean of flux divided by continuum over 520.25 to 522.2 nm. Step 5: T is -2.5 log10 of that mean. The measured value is 0.12 mag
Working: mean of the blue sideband 14.7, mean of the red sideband 30.1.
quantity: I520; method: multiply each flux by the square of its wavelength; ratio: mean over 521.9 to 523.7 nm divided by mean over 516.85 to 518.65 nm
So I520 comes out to 2.1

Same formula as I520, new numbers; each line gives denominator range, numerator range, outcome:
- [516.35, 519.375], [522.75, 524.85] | 1.72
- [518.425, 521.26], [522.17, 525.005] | 1.49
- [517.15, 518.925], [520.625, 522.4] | 1.50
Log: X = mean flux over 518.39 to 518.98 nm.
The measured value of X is 18.1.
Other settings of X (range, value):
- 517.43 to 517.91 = 15.6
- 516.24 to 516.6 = 26.3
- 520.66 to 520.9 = 13.4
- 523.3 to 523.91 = 29.5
